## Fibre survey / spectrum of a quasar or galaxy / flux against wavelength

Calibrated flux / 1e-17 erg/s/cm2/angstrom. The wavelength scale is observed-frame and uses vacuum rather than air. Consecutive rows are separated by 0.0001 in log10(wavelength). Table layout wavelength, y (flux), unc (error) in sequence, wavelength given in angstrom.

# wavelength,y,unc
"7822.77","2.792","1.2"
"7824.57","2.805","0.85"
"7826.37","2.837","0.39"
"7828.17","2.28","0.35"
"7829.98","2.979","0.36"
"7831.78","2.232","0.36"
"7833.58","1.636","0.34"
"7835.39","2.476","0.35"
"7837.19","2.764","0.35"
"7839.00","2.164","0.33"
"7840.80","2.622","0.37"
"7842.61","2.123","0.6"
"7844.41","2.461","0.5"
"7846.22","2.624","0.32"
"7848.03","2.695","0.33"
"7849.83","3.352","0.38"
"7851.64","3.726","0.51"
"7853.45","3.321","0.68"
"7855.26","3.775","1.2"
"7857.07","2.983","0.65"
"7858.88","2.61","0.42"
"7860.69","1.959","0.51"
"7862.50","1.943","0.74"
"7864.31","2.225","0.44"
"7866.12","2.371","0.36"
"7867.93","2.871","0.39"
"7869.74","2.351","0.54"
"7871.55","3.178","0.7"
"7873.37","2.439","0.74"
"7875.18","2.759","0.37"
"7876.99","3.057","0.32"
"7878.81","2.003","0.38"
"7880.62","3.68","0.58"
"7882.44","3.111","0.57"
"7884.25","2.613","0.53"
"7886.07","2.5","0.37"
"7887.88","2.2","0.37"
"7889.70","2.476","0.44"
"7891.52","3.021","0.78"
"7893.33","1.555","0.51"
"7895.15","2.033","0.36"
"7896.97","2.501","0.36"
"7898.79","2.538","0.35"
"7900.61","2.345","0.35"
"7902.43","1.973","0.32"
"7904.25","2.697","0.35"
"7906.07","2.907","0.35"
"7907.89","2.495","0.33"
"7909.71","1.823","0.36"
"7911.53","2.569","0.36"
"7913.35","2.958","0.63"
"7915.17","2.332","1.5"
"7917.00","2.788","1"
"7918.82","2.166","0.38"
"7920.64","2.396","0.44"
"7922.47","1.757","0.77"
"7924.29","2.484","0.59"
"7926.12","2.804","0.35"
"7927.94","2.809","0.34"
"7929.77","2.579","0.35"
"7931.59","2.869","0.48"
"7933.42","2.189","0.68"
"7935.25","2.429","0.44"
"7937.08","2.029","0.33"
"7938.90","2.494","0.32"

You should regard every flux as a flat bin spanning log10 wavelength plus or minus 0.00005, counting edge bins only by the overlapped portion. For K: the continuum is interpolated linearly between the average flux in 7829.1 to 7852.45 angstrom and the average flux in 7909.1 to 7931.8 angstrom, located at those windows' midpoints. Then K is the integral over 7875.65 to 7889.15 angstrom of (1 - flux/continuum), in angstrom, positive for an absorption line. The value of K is -1.02 angstrom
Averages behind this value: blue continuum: 2.6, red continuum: 2.48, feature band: 2.73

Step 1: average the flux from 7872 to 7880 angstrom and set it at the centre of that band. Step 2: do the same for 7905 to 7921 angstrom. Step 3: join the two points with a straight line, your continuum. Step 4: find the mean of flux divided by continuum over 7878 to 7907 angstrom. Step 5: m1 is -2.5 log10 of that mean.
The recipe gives 0.03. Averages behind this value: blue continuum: 2.64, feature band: 2.51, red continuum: 2.5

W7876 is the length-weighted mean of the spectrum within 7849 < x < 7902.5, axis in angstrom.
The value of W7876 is 2.66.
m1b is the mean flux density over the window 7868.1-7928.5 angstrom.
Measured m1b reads 2.53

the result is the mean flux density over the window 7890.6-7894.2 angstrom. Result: 2.3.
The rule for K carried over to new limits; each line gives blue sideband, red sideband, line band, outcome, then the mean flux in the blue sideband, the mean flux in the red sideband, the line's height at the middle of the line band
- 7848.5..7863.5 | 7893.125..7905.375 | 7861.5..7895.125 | 0.5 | 2.95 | 2.28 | 2.6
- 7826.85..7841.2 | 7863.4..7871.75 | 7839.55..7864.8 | -2.7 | 2.4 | 2.55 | 2.48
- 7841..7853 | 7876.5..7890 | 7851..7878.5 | 0.3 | 2.84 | 2.7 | 2.77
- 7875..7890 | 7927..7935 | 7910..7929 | 1.0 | 2.72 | 2.6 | 2.63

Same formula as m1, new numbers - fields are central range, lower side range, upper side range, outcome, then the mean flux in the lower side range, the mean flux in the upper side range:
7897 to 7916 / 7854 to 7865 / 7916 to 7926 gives -0.02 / 2.61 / 2.36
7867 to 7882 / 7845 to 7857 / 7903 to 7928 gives 0.05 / 3.21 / 2.48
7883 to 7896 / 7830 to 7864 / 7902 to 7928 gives 0.07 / 2.64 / 2.46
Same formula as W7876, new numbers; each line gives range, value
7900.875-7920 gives 2.47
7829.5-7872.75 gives 2.64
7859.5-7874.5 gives 2.43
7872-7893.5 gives 2.67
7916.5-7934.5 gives 2.48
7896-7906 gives 2.45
